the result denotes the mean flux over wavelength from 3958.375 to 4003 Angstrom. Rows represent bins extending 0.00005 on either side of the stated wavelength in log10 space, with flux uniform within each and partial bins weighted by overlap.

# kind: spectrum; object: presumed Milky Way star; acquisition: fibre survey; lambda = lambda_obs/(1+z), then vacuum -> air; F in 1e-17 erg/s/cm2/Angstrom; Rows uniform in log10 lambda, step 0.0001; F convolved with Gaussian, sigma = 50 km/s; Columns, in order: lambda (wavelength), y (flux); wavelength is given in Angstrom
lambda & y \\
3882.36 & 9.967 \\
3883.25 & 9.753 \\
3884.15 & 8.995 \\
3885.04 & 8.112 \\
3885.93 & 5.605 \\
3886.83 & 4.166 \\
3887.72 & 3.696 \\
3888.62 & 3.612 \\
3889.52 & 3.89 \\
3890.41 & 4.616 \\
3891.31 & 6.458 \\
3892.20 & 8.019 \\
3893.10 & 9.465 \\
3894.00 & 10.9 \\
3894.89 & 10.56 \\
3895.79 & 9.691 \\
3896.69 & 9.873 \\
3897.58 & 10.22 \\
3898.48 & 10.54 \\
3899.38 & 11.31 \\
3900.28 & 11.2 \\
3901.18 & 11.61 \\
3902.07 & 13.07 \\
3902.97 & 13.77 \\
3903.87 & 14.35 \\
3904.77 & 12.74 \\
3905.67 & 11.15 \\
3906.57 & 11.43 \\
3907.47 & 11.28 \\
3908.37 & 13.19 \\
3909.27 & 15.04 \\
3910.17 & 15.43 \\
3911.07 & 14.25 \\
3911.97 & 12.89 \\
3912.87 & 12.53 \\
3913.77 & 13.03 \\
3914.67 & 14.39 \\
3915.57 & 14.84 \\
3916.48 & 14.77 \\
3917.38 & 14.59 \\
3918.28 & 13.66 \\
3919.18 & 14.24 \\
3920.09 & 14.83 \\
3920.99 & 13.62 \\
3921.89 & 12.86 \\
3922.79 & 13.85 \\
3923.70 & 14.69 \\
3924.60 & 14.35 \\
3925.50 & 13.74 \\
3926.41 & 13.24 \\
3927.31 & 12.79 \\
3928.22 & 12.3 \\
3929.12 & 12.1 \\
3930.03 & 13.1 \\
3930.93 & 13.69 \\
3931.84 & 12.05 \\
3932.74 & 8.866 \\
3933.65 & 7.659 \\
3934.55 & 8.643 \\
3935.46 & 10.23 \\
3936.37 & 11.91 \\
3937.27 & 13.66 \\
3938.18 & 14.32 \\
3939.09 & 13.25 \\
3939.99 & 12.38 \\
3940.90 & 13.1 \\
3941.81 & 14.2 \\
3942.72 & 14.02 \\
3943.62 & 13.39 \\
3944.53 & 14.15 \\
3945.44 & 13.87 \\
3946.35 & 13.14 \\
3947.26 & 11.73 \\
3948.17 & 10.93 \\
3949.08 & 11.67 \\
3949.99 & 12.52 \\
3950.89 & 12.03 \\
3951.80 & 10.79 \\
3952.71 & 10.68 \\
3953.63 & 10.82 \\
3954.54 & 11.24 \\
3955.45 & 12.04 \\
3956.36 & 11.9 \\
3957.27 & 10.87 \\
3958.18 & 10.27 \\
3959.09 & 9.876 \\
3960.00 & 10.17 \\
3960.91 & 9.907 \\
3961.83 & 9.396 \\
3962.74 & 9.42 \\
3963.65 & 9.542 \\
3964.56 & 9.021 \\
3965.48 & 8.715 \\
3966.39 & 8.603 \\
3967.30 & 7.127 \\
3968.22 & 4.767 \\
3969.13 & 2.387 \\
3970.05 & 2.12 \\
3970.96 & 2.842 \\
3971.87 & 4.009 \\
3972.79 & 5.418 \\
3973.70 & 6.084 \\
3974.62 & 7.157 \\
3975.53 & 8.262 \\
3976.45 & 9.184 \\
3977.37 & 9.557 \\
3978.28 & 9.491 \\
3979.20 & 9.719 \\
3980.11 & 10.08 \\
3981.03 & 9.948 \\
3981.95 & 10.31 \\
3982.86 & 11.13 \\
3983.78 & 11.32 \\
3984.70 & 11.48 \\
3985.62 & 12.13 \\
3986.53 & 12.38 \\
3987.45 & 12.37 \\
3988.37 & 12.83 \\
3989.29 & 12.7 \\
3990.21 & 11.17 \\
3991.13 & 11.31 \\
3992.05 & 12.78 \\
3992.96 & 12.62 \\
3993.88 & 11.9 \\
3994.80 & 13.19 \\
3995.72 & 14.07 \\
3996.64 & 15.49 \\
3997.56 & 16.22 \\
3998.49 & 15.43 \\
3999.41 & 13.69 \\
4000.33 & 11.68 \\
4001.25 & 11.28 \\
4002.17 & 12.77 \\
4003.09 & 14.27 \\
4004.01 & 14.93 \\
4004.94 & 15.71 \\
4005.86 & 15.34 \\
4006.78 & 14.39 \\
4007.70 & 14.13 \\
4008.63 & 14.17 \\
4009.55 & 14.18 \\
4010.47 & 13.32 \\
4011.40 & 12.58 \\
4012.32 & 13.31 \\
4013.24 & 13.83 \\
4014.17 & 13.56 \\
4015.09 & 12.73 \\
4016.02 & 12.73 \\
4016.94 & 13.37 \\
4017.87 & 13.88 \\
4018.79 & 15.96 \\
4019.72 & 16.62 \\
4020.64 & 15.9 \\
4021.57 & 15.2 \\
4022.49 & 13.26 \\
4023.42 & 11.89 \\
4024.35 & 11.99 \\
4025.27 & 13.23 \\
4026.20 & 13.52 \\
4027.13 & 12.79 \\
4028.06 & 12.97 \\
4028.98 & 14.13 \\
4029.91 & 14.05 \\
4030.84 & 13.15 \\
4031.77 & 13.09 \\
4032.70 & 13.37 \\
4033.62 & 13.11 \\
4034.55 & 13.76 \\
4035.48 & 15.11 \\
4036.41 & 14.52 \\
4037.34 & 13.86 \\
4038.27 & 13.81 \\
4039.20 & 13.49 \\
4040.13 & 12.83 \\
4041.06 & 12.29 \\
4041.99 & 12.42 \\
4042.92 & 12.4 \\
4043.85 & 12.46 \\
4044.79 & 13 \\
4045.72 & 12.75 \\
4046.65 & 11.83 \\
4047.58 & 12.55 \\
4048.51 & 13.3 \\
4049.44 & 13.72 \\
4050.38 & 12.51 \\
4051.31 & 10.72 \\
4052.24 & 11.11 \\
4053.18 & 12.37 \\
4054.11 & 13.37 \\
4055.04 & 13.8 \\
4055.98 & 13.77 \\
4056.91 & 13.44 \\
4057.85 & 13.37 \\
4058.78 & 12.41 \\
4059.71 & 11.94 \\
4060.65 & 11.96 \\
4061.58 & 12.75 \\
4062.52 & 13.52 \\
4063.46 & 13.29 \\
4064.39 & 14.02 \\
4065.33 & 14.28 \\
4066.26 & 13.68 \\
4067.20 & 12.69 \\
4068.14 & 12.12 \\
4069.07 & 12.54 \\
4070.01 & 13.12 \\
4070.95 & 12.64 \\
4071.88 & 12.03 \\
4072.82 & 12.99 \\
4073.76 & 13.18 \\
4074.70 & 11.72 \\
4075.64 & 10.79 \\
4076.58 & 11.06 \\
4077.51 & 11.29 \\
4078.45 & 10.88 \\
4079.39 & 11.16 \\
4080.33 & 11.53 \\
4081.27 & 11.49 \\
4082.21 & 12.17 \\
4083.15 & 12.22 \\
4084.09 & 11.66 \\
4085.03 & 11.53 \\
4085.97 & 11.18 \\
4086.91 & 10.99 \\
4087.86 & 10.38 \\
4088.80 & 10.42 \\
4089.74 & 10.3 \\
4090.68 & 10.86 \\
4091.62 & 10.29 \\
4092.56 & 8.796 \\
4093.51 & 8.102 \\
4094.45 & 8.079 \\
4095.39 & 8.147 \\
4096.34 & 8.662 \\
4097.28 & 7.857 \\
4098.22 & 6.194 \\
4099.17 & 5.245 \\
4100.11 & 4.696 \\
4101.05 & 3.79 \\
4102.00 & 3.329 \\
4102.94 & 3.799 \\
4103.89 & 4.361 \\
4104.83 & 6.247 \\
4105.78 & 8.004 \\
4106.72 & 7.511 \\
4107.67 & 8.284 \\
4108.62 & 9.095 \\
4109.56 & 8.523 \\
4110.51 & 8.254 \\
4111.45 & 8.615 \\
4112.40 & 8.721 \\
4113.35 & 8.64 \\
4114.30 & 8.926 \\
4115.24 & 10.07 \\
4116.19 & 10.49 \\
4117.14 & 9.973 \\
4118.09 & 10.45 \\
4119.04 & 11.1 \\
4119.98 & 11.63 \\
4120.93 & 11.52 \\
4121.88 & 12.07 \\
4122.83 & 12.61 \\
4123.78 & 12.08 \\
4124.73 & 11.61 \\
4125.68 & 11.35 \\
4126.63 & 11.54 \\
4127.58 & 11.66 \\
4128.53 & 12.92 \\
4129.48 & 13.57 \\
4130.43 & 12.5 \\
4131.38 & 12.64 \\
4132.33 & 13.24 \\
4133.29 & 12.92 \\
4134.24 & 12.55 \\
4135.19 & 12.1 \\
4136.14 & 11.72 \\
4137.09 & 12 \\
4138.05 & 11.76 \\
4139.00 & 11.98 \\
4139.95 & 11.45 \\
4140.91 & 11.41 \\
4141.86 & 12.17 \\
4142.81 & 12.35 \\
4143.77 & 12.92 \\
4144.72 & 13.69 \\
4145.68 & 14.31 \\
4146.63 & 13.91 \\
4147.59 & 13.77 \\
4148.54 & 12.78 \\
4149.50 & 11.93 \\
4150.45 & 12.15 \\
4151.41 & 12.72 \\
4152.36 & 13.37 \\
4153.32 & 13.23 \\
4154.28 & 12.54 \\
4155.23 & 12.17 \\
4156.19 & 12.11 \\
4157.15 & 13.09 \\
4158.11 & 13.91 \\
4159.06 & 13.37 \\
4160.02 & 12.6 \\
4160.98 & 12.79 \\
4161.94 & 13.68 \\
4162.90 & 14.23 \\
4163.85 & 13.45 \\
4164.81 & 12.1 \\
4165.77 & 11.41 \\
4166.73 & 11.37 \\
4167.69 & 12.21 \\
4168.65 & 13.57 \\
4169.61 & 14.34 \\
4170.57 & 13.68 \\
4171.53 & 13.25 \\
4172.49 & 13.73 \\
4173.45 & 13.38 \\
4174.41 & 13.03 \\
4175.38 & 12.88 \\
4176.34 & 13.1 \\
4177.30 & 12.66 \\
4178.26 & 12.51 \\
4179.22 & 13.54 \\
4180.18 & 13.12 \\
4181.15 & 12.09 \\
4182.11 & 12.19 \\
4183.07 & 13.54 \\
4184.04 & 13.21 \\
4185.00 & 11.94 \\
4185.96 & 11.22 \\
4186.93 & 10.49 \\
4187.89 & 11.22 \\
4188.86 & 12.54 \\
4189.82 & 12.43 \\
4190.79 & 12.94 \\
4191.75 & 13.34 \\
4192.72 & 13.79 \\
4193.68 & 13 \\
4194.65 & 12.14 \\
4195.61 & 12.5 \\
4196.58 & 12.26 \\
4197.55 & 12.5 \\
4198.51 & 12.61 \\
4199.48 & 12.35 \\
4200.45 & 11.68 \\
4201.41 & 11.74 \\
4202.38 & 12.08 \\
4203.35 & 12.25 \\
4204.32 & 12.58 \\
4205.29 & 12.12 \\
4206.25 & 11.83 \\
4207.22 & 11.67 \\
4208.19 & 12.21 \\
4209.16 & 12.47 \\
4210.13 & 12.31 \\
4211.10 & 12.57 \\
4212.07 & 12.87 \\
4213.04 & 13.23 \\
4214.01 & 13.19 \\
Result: 10.1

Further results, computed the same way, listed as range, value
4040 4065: 12.7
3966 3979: 6.27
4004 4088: 13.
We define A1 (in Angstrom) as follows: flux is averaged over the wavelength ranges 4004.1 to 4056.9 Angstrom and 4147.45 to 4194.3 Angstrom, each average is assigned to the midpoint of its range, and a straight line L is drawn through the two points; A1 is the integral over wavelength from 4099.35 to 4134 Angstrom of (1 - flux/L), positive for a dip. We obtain 9.1 Angstrom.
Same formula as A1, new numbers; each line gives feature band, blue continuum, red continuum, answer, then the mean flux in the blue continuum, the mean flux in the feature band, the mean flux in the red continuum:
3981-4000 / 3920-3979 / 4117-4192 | -2.8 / 10.6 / 12.6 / 12.6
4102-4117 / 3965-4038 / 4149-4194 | 5.6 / 12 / 7.87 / 12.8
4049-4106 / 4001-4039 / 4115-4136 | 9.2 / 13.8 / 10.7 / 11.9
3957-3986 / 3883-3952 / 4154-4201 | 8.4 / 11.7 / 8.42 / 12.7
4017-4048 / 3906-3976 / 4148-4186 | -4.0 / 11.3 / 13.5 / 12.9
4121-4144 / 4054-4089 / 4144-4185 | 1.0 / 12.3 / 12.2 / 13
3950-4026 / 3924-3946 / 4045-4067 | 7.8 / 12.6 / 11.4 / 12.9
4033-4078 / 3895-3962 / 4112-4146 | -3.2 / 12.4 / 12.8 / 11.7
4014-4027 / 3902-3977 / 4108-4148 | -2.7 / 11.4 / 13.8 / 11.5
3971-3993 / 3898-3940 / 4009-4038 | 5.6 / 12.8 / 9.96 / 13.7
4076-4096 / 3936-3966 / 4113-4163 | 2.5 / 11.7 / 10.6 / 12.2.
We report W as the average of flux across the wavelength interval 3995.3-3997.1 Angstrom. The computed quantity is 14.8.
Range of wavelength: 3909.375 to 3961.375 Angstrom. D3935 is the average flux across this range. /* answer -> 12.6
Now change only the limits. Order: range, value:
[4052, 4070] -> 13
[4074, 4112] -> 8.96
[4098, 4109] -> 5.84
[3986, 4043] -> 13.5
